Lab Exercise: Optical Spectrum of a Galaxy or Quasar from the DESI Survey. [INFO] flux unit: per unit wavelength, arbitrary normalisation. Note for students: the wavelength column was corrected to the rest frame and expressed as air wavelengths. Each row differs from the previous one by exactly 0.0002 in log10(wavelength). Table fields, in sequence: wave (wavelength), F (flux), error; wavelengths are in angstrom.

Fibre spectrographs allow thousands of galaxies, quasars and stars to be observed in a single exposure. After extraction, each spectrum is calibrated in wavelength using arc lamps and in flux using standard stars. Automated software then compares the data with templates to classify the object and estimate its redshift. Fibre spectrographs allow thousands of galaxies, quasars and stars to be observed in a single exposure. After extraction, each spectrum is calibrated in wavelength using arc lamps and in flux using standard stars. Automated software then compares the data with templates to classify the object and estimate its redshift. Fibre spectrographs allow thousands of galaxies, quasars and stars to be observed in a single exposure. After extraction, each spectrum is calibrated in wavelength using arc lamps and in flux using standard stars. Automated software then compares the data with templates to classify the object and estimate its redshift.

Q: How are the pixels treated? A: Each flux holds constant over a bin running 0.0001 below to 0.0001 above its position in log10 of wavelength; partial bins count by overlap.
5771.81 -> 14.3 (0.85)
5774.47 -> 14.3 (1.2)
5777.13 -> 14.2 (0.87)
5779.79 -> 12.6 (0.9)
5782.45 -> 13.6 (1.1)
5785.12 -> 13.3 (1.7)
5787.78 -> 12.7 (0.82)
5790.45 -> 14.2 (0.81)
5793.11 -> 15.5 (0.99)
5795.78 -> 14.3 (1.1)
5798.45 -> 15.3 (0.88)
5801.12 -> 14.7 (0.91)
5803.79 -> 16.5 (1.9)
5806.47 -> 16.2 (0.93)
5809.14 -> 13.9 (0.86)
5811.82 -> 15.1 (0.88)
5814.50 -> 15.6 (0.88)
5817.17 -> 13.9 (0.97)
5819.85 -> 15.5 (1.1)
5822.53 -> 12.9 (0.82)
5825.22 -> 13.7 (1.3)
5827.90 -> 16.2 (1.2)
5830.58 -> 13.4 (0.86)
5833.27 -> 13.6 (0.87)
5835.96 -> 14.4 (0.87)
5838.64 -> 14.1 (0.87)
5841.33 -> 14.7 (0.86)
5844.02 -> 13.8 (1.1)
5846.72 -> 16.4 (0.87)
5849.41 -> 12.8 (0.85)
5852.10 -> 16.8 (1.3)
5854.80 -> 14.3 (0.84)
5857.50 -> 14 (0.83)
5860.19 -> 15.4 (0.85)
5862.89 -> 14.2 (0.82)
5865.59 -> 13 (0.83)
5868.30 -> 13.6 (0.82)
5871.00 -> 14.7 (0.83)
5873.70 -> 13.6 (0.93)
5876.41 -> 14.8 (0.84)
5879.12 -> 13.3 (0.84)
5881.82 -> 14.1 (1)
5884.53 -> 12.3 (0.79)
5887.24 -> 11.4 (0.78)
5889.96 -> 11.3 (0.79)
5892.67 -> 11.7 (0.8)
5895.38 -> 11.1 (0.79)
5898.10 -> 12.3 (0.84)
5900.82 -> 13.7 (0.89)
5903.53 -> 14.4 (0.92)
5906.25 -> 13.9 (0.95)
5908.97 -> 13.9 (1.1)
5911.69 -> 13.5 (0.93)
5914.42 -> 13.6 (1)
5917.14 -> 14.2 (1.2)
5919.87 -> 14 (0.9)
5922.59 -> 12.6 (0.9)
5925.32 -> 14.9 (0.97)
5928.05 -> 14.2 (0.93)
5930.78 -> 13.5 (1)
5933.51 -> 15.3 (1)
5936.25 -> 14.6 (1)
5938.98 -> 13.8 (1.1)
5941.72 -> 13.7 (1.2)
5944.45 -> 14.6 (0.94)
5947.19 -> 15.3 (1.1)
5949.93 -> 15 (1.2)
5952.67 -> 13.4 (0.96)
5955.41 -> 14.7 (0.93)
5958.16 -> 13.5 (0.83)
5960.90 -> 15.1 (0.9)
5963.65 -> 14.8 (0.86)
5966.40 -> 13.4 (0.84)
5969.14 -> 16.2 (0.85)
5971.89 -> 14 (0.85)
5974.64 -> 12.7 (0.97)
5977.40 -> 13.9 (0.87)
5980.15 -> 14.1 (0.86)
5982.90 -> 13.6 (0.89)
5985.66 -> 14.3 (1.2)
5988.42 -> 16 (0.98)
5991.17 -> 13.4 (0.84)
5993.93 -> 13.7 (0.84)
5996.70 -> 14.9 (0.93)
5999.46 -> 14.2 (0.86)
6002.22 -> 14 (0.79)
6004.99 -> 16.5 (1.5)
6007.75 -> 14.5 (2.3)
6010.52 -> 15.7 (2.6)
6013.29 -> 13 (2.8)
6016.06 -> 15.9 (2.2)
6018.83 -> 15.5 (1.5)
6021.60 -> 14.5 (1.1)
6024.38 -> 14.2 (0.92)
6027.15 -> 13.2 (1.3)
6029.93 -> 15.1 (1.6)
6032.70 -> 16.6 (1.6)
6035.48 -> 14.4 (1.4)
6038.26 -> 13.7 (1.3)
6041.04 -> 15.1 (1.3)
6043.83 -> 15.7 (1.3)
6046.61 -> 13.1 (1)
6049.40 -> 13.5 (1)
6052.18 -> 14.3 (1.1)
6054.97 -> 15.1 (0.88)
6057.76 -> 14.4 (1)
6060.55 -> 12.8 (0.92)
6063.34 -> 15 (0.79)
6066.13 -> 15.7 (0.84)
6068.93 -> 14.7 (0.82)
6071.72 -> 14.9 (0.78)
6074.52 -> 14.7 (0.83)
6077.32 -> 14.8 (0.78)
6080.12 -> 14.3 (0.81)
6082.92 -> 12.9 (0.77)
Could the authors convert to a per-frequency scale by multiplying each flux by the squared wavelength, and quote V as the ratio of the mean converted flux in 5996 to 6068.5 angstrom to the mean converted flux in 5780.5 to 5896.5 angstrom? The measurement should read 1.11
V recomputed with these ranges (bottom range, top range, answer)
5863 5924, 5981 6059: 1.15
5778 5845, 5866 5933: 0.96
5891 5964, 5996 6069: 1.09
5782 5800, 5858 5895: 0.97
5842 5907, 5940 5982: 1.08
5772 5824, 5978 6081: 1.09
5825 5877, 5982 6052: 1.07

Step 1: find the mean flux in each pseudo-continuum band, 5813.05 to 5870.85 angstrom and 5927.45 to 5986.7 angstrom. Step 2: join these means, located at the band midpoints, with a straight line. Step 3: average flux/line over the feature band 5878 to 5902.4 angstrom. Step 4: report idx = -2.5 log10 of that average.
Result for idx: 0.161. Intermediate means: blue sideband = 14.4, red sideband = 14.3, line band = 12.4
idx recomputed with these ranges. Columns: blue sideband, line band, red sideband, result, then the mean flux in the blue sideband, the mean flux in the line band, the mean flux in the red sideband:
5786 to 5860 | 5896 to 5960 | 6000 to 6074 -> 0.048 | 14.6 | 14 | 14.7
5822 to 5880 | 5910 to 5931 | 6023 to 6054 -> 0.040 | 14.3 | 13.8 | 14.5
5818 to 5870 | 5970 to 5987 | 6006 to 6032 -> 0.060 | 14.4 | 13.8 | 14.7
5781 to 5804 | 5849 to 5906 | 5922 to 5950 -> 0.067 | 14.3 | 13.5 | 14.3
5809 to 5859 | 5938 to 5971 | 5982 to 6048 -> 0.009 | 14.5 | 14.5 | 14.6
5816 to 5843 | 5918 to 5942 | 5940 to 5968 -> 0.019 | 14.2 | 14.1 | 14.4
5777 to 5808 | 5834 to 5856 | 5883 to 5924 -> -0.070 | 14.4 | 14.6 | 12.9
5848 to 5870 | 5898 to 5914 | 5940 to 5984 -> 0.042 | 14.3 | 13.7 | 14.3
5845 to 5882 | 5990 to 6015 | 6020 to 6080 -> 0.003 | 14.4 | 14.5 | 14.5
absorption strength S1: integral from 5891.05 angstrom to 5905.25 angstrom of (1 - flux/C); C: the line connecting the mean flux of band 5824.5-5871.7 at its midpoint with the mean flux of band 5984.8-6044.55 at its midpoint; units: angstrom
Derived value 1.81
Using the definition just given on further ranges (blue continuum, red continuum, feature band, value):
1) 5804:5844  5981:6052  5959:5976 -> 0.26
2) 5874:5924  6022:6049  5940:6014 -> -2.47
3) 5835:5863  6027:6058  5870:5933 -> 5.44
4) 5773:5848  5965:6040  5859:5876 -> 0.41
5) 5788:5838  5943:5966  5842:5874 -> 0.43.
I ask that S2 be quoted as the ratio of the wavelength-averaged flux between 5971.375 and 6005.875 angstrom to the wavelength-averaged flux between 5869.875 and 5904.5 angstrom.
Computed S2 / 1.1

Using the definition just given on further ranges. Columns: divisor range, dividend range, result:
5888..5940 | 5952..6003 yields 1.06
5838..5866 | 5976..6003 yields 0.98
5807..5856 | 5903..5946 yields 0.97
